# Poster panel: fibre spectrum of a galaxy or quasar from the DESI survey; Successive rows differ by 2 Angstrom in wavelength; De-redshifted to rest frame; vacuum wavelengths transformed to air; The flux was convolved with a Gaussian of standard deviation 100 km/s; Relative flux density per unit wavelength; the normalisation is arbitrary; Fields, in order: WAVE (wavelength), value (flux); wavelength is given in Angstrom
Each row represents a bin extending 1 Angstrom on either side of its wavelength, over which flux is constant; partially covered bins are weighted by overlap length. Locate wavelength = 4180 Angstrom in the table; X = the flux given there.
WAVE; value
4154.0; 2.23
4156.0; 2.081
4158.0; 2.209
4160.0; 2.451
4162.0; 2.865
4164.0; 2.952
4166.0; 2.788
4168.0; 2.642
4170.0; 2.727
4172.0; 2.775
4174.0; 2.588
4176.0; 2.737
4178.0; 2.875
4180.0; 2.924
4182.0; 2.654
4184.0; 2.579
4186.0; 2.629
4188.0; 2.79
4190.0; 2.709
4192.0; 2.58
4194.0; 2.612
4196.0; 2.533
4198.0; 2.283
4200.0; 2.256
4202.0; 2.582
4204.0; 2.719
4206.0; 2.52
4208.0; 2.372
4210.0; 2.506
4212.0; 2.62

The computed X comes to 2.924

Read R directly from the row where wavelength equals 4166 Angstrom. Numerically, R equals 2.788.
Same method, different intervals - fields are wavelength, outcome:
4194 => 2.612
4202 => 2.582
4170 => 2.727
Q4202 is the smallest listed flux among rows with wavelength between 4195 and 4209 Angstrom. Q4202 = 2.256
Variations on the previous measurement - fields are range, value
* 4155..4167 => 2.081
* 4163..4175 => 2.588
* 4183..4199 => 2.283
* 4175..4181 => 2.737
